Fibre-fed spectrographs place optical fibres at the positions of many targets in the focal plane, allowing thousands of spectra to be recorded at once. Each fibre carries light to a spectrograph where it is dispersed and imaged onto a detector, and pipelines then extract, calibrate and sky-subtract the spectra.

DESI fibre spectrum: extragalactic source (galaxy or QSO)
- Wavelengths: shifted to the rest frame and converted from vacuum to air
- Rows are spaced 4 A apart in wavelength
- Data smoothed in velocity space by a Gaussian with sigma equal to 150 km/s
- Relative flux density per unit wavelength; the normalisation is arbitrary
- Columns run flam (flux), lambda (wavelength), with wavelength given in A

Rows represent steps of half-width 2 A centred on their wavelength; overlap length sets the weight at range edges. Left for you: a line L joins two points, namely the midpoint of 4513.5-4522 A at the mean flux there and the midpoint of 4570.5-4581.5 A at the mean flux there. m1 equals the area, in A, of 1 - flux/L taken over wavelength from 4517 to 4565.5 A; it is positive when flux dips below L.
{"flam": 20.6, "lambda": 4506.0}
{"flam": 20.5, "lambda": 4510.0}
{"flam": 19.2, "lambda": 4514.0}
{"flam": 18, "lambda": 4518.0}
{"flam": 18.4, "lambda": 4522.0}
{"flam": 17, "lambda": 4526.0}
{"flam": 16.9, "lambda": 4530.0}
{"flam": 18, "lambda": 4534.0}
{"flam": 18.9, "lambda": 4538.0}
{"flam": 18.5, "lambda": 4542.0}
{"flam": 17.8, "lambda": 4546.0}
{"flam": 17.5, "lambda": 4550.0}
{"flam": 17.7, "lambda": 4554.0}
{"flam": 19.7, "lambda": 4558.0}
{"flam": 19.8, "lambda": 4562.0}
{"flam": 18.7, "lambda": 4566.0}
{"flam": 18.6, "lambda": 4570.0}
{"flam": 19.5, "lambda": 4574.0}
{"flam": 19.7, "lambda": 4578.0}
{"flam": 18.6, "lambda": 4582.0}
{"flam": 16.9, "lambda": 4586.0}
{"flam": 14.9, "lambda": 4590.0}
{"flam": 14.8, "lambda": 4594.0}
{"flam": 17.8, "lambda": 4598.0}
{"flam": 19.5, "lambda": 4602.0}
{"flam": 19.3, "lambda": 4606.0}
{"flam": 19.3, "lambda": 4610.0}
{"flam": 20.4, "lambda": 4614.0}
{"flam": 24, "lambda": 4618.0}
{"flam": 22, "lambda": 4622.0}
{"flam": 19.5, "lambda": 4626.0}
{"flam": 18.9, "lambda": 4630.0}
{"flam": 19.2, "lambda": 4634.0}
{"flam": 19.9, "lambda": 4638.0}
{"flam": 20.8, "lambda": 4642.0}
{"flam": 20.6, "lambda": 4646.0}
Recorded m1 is 1.6 A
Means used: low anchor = 18.4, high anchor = 19.3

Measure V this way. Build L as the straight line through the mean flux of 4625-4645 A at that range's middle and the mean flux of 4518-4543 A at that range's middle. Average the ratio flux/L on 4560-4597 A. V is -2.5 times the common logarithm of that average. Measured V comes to 0.047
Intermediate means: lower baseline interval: 17.9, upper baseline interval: 19.7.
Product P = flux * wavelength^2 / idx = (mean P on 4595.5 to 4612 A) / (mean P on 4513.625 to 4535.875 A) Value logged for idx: 1.09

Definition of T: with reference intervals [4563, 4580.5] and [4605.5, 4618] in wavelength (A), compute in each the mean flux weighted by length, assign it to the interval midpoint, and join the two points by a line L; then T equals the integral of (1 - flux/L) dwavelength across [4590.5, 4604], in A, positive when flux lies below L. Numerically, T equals 1.9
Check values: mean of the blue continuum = 19.1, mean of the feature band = 17.1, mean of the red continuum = 20.4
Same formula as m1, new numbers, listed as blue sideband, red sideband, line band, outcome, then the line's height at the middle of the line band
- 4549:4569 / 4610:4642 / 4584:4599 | 2.76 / 19.6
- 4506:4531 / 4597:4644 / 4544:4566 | 0.70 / 19.1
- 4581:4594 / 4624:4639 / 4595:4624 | -3.67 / 17.8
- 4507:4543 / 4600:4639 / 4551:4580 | 0.23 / 19.2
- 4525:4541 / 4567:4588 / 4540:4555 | 0.16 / 18.1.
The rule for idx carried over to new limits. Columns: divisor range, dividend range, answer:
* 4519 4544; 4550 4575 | 1.07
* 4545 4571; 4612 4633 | 1.16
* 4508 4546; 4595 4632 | 1.13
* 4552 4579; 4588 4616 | 0.96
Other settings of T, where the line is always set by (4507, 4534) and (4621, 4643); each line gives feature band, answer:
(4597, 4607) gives 0.3 A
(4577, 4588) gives 0.5 A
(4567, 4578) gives 0.0 A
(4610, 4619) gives -0.8 A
